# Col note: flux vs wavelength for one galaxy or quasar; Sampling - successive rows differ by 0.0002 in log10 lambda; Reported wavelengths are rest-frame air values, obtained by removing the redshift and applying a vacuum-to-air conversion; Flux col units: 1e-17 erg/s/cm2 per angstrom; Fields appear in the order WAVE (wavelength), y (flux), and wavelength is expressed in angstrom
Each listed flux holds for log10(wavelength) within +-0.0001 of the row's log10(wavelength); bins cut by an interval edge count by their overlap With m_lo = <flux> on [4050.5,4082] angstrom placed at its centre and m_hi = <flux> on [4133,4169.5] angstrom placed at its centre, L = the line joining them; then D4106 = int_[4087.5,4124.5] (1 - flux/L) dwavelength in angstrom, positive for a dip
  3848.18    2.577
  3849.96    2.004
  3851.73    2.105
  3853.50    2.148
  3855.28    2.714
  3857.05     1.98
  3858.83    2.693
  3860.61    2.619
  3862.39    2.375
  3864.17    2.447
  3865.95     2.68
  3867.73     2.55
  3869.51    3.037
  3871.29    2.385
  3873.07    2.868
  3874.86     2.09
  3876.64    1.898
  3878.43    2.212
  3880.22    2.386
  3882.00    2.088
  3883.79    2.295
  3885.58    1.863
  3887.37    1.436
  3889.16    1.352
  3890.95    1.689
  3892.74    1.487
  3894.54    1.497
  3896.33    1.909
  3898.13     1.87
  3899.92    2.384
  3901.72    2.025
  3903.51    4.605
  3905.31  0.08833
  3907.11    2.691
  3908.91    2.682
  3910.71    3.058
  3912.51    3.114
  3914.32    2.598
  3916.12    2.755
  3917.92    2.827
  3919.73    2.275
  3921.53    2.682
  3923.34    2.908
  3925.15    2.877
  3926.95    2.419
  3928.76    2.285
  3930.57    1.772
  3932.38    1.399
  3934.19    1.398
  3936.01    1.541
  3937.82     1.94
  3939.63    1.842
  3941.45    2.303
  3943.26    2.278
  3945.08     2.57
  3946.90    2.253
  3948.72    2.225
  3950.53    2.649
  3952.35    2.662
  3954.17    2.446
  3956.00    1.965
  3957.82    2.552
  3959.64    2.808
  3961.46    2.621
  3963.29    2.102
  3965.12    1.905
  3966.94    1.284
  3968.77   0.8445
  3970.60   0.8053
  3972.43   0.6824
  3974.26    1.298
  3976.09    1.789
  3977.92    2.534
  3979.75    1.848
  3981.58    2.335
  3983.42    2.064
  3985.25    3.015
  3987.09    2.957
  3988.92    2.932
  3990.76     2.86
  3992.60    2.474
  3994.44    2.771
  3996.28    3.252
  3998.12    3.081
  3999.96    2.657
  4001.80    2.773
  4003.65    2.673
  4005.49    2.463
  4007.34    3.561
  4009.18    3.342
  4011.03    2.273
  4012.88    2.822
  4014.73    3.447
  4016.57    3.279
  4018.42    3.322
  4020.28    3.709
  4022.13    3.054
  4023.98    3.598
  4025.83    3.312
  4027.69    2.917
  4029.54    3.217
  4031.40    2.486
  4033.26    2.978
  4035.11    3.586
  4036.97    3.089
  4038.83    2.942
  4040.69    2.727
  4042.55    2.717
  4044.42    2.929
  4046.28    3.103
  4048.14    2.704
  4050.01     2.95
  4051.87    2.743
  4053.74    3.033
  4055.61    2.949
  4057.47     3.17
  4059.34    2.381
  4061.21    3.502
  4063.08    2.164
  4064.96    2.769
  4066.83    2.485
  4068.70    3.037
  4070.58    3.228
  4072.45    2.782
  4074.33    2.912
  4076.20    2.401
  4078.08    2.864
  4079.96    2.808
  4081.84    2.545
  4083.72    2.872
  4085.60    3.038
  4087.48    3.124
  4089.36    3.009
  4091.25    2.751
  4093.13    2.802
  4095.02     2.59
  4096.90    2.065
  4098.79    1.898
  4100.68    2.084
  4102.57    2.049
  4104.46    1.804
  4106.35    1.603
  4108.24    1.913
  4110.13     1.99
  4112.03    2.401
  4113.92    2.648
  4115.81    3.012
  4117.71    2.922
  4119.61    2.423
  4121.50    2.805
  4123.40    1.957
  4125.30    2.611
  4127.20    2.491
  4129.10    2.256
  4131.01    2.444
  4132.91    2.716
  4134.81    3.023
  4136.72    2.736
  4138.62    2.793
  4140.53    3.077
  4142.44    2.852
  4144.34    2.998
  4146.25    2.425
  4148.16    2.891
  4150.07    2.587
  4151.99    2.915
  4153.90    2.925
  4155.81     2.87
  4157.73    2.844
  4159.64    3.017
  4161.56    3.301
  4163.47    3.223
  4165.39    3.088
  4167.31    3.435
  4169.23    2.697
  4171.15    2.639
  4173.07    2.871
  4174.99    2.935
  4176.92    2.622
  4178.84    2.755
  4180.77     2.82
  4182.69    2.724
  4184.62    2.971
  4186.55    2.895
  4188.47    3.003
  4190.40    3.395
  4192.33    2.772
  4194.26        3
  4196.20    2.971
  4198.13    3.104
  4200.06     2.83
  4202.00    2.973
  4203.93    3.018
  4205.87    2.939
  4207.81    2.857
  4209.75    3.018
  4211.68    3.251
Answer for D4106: 6.4 angstrom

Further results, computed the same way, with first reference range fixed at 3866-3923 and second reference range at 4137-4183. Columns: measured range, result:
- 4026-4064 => -4.2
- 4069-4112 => 3.4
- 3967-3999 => 4.0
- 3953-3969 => 2.1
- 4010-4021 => -2.4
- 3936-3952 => 1.2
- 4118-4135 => 1.8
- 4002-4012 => -1.2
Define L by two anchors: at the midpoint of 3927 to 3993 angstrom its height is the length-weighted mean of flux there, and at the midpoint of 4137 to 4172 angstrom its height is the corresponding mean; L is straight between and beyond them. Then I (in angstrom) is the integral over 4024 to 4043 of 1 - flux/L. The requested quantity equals -4.98 angstrom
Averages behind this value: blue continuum 2.09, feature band 3.03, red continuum 2.92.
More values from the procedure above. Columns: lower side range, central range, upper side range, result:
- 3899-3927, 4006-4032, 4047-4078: -3.7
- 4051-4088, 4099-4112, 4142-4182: 4.2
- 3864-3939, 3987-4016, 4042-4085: -3.3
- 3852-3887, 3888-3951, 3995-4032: 9.2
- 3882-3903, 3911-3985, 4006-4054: 5.1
